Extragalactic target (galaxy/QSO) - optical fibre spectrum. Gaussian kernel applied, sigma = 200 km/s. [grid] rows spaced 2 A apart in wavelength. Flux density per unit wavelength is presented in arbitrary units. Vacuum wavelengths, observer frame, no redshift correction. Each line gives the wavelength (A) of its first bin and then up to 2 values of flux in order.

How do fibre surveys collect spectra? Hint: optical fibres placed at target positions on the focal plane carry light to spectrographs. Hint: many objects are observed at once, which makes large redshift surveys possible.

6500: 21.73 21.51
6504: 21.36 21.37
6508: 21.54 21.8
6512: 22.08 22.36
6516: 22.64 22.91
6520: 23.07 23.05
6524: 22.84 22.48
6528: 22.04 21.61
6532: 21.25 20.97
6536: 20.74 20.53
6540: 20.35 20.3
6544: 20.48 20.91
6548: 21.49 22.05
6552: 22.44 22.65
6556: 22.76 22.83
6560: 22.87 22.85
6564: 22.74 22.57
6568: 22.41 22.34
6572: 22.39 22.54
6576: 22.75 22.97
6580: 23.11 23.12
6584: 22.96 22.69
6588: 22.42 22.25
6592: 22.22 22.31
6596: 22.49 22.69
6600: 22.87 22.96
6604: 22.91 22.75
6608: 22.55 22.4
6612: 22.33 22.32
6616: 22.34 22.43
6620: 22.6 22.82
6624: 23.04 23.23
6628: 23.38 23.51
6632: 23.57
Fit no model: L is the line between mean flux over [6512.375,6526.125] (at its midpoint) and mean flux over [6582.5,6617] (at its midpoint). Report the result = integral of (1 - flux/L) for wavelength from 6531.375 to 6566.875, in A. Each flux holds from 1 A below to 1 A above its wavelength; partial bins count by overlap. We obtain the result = 1.5 A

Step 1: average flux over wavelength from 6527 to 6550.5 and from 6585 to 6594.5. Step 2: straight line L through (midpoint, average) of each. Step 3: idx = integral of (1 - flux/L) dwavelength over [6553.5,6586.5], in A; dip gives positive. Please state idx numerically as -1.3 A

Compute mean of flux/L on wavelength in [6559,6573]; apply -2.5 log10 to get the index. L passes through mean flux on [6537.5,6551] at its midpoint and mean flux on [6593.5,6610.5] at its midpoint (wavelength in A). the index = -0.05 mag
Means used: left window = 20.9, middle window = 22.6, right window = 22.7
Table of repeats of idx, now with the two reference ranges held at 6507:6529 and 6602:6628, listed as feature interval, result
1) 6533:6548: 1.22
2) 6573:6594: -0.07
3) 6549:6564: -0.07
